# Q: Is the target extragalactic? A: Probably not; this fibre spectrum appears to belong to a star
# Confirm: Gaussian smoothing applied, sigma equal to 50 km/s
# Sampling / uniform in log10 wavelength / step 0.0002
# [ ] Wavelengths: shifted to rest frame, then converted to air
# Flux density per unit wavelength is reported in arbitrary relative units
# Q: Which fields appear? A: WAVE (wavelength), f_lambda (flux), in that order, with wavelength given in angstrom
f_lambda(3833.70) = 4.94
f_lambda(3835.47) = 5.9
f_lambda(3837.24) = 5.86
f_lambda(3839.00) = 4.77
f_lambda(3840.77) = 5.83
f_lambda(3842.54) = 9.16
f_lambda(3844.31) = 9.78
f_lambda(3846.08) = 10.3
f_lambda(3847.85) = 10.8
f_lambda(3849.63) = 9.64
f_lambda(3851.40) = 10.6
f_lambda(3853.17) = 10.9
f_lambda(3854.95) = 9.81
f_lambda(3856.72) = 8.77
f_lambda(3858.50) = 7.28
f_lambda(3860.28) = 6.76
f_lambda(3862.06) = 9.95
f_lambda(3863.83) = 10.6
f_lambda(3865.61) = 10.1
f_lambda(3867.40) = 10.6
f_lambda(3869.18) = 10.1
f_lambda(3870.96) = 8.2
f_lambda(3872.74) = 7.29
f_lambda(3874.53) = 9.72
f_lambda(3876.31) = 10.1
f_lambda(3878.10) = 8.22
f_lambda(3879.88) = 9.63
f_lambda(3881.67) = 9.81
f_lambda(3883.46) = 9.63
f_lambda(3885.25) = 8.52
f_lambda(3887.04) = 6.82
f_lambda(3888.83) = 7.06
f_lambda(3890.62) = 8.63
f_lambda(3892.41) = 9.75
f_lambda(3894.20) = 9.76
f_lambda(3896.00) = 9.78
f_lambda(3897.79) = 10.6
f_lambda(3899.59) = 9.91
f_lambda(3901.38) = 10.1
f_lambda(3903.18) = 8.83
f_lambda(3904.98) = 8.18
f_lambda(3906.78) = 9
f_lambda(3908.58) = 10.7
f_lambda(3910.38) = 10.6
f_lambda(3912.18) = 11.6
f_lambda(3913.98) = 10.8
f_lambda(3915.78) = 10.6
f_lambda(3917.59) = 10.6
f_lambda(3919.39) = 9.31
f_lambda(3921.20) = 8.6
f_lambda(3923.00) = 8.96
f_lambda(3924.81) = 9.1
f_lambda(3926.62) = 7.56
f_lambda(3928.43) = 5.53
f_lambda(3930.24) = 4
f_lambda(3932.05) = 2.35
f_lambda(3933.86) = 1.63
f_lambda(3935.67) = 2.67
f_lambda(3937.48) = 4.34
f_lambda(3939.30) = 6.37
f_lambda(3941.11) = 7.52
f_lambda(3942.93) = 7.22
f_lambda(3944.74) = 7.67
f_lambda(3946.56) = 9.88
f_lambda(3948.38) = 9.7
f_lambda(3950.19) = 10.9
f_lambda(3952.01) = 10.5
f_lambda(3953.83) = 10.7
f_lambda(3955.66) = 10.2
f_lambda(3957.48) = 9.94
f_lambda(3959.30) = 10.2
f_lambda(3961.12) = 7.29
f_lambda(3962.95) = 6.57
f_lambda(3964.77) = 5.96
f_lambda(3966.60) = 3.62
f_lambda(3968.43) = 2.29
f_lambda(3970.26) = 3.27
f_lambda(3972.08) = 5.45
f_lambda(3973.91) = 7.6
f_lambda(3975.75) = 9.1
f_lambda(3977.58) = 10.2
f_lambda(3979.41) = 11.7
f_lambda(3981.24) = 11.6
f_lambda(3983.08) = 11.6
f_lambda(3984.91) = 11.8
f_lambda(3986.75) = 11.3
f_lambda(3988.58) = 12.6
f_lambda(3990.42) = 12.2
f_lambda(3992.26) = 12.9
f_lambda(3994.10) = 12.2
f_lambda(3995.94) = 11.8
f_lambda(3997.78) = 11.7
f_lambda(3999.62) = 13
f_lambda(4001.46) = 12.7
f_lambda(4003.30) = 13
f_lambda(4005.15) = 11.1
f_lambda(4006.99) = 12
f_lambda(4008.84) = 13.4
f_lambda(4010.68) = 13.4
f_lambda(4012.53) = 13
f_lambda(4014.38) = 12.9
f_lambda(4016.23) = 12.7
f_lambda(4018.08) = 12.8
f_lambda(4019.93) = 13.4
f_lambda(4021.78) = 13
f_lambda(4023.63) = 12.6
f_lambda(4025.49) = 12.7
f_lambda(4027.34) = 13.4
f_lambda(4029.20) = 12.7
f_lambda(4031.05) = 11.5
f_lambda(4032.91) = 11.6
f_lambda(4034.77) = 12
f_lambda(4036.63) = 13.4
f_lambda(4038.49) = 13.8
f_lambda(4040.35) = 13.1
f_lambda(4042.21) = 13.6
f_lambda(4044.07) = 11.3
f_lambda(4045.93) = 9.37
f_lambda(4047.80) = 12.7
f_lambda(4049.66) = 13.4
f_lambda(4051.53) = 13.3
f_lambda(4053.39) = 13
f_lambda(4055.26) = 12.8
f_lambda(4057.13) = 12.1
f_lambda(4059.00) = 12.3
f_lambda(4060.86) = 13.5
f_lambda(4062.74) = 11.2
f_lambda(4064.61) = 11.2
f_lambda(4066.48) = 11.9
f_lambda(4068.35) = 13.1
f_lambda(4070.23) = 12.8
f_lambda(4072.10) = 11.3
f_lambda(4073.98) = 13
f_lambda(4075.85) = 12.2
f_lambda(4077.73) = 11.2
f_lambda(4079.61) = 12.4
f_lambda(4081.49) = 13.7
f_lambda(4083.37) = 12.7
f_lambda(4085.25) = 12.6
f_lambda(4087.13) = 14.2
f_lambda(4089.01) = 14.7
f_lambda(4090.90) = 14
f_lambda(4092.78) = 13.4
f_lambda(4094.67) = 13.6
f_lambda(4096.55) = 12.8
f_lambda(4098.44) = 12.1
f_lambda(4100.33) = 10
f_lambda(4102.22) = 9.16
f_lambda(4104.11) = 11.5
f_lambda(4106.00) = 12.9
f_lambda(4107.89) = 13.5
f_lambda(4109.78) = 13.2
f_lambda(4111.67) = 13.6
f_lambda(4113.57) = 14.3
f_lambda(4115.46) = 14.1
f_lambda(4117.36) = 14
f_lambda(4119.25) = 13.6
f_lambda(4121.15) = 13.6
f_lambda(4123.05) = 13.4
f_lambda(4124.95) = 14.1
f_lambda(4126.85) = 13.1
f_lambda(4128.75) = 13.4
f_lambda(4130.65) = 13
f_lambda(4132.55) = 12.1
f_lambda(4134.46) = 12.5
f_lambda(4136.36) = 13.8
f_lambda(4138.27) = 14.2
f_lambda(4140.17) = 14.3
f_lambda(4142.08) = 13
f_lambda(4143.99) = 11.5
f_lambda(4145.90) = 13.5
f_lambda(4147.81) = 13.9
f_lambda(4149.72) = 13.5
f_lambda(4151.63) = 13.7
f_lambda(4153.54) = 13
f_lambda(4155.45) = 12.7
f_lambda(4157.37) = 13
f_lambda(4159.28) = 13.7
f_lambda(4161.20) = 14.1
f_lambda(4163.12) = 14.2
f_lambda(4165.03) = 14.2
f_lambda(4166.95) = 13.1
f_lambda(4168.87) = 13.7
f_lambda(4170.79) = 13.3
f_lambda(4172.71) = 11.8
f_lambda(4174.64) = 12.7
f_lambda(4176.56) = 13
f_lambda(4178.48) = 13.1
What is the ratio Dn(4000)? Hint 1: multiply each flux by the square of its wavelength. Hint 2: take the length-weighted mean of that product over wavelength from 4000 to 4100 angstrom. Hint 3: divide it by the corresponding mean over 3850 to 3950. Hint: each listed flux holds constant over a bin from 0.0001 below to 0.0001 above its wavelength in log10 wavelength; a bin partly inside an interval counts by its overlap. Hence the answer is 1.6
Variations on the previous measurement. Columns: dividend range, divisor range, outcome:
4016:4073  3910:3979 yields 1.72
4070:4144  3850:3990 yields 1.65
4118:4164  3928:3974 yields 2.20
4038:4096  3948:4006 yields 1.35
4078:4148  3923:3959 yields 1.94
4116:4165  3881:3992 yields 1.74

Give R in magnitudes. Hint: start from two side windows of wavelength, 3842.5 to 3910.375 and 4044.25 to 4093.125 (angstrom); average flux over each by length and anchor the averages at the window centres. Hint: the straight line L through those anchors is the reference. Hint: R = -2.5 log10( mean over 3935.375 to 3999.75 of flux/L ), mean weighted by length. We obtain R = 0.21 mag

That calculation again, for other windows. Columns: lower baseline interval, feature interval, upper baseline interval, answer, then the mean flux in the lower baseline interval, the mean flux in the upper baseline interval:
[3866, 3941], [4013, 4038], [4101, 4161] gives -0.16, 8.42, 13.2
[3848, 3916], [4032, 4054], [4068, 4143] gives -0.05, 9.45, 13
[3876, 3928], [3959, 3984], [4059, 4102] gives 0.37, 9.36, 12.6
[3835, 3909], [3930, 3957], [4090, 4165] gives 0.38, 9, 13.2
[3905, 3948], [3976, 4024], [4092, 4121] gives -0.25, 7.71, 12.8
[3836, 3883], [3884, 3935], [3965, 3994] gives 0.07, 9.01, 9.16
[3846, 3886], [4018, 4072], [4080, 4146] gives -0.04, 9.43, 13.1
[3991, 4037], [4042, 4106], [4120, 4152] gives 0.05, 12.6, 13.3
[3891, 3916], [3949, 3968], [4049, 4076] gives 0.27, 9.97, 12.5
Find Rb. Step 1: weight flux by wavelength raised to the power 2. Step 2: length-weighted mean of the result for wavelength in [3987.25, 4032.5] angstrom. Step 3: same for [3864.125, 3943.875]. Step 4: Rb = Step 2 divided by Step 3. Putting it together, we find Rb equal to 1.58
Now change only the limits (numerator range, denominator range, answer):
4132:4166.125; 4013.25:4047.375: 1.13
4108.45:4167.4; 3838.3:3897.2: 1.70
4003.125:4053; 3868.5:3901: 1.49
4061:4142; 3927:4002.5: 1.61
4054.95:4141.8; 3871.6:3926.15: 1.52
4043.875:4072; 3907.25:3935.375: 1.64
